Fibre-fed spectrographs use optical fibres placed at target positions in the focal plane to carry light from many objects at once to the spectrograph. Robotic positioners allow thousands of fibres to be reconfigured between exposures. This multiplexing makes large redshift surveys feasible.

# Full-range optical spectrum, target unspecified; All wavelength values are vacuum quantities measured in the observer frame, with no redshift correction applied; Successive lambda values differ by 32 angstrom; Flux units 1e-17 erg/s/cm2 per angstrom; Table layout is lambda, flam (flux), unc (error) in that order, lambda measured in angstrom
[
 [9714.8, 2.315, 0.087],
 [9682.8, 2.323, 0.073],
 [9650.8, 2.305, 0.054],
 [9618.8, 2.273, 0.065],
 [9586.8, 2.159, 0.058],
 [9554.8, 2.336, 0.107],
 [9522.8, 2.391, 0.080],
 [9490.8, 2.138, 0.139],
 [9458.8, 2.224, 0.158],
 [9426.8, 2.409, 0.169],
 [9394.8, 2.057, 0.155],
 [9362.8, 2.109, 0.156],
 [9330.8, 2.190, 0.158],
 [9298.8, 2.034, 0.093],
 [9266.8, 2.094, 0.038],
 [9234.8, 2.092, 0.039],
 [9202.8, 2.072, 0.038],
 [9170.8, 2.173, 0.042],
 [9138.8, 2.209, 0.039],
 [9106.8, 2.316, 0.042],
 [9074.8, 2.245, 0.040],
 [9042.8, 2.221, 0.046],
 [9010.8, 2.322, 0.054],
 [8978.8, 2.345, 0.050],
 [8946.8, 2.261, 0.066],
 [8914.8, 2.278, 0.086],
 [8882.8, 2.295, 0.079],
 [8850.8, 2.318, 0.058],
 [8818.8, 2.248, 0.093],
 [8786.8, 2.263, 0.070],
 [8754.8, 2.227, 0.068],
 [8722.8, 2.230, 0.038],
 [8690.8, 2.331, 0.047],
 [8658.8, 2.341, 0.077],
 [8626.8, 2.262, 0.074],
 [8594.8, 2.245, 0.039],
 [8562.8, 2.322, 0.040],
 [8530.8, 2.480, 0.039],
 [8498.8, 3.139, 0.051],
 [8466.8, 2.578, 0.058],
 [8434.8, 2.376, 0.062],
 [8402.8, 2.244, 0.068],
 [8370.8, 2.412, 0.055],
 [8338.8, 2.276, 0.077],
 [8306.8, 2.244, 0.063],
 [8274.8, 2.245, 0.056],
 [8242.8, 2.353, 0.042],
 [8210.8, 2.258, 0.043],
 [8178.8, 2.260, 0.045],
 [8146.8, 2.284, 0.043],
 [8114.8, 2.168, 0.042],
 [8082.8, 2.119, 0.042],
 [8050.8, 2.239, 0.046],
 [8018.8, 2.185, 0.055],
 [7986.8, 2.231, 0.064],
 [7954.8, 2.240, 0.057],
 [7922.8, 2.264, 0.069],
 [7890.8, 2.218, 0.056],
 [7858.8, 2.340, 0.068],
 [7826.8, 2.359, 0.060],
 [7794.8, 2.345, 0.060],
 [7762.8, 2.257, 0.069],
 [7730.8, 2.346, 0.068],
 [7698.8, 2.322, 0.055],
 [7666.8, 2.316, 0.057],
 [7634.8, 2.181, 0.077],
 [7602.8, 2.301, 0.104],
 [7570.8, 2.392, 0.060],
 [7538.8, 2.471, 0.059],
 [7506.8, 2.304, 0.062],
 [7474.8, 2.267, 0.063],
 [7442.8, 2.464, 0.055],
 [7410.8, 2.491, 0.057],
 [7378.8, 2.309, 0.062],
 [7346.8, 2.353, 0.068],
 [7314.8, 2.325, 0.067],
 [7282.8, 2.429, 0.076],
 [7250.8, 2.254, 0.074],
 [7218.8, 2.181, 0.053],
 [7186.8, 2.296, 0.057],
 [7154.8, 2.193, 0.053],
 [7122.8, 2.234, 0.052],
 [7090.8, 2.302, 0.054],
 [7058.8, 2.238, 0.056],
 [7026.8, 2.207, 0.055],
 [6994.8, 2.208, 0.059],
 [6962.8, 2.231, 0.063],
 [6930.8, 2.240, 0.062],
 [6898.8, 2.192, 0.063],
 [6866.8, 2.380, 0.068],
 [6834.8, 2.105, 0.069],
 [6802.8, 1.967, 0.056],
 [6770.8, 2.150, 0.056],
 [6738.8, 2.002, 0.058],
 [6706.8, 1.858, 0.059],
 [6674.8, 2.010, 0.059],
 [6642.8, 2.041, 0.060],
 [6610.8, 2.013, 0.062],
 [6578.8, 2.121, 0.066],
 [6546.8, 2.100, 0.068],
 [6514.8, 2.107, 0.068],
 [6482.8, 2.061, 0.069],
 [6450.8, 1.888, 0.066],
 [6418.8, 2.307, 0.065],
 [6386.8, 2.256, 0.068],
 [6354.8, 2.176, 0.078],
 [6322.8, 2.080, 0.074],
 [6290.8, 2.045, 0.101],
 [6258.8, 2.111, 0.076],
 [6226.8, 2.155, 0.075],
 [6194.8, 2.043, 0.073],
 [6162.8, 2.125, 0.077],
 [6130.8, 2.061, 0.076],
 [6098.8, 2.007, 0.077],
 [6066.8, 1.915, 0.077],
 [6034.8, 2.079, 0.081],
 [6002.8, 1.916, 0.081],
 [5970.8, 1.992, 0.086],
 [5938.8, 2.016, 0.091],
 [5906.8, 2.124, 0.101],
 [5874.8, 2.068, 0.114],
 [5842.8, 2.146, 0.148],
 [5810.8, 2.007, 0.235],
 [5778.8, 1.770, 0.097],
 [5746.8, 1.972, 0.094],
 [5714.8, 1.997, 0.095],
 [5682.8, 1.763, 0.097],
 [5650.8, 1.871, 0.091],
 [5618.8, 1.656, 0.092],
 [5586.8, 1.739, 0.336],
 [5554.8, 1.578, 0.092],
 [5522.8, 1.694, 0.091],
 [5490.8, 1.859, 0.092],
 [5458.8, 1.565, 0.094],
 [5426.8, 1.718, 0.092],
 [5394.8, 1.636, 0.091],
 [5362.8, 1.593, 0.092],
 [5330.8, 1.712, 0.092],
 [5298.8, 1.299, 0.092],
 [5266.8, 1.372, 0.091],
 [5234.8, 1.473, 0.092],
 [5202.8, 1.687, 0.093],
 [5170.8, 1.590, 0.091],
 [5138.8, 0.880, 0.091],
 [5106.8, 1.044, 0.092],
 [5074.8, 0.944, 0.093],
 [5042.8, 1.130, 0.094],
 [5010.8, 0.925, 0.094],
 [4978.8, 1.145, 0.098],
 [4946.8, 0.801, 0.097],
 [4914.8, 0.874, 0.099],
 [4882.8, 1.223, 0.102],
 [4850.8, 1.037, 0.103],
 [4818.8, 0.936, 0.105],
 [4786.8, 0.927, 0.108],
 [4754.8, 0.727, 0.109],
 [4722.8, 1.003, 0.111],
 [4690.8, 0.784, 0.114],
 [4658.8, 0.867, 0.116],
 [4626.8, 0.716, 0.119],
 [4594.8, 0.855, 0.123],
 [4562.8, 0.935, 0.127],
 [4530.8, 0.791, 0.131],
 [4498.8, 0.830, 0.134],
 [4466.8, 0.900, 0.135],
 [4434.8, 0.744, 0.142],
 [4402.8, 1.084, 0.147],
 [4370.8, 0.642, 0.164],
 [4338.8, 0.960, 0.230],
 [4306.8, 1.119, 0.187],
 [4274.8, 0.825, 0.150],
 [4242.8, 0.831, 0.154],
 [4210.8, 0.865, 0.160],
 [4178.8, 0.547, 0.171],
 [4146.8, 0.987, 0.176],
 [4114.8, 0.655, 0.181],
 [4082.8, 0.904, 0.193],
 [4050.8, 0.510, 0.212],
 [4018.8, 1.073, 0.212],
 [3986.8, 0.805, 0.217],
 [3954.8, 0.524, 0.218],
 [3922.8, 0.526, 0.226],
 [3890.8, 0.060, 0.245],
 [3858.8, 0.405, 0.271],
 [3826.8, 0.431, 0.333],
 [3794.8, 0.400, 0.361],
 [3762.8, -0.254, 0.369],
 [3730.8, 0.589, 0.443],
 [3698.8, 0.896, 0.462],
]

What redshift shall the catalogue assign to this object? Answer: 0.29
